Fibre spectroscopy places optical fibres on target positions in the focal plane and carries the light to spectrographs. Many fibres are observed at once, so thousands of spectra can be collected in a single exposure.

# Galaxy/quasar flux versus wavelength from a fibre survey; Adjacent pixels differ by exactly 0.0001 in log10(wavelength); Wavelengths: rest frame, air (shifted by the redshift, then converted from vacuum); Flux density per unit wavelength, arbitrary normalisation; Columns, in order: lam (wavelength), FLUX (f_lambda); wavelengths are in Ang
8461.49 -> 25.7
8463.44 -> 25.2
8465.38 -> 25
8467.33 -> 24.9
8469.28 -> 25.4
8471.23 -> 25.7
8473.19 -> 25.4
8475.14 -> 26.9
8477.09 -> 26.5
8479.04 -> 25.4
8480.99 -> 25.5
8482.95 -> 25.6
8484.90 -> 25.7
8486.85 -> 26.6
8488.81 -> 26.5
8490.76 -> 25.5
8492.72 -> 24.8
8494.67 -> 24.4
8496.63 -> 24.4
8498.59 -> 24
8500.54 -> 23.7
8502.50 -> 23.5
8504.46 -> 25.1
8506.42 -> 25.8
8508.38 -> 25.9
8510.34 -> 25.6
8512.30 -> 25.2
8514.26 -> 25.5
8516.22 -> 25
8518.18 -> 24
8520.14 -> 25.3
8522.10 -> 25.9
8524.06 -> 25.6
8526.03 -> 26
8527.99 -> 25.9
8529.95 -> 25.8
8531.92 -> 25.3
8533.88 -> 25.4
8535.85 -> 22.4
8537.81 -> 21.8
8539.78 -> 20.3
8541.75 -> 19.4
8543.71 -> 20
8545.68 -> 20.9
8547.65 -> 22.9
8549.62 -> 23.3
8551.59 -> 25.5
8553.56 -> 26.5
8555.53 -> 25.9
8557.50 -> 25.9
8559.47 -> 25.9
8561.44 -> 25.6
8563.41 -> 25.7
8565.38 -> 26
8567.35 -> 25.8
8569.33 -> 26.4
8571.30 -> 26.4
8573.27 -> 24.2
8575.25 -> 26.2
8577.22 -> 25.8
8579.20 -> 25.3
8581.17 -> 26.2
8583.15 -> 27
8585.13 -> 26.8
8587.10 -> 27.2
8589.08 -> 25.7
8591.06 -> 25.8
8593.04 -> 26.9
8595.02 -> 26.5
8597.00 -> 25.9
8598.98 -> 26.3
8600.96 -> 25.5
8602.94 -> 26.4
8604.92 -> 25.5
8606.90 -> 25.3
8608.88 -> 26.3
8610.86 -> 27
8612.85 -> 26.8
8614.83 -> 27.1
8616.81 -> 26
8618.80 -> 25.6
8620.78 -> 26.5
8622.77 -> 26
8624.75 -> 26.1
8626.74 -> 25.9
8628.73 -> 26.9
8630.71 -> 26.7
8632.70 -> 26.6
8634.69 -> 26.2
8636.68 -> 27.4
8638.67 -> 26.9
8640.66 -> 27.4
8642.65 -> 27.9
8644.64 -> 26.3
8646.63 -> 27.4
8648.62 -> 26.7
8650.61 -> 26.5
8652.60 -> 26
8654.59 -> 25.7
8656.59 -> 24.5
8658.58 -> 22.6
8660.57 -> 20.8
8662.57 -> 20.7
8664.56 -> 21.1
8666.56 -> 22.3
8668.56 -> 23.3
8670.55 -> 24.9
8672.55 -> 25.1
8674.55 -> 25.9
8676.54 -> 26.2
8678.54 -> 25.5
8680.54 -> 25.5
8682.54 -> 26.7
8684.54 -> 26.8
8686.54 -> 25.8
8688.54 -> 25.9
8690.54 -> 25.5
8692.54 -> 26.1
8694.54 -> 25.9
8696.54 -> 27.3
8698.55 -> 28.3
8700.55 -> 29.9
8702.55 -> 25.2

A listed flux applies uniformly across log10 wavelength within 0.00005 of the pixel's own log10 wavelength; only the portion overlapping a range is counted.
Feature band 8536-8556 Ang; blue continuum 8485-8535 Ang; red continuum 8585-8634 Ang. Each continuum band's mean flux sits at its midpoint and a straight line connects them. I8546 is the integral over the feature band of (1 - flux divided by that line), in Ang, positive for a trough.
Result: 2.4 Ang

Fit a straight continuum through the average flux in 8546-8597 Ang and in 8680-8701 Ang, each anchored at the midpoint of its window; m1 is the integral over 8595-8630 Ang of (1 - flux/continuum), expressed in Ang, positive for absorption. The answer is -0.2 Ang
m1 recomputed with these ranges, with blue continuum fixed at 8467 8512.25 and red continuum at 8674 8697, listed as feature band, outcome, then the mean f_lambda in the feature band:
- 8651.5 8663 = 1.1 Ang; 23.5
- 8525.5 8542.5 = 1.3 Ang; 23.6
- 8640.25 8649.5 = -0.4 Ang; 27.1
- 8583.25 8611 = -0.5 Ang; 26.2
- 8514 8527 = 0.1 Ang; 25.3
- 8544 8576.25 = 0.7 Ang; 25.1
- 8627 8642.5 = -0.6 Ang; 26.9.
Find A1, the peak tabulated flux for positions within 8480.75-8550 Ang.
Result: 26.6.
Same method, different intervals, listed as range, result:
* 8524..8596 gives 27.2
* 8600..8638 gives 27.4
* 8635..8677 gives 27.9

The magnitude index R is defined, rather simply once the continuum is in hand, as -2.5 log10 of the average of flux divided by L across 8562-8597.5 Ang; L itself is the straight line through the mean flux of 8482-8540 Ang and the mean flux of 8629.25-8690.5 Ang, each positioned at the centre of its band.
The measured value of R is -0.04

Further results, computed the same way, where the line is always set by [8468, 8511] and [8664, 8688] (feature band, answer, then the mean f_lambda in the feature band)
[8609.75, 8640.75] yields -0.06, 26.5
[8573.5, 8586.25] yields -0.04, 26.1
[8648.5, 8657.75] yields -0.03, 25.8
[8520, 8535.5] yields -0.01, 25.5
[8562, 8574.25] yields -0.02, 25.8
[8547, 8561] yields 0.00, 25.2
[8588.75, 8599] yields -0.04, 26.2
